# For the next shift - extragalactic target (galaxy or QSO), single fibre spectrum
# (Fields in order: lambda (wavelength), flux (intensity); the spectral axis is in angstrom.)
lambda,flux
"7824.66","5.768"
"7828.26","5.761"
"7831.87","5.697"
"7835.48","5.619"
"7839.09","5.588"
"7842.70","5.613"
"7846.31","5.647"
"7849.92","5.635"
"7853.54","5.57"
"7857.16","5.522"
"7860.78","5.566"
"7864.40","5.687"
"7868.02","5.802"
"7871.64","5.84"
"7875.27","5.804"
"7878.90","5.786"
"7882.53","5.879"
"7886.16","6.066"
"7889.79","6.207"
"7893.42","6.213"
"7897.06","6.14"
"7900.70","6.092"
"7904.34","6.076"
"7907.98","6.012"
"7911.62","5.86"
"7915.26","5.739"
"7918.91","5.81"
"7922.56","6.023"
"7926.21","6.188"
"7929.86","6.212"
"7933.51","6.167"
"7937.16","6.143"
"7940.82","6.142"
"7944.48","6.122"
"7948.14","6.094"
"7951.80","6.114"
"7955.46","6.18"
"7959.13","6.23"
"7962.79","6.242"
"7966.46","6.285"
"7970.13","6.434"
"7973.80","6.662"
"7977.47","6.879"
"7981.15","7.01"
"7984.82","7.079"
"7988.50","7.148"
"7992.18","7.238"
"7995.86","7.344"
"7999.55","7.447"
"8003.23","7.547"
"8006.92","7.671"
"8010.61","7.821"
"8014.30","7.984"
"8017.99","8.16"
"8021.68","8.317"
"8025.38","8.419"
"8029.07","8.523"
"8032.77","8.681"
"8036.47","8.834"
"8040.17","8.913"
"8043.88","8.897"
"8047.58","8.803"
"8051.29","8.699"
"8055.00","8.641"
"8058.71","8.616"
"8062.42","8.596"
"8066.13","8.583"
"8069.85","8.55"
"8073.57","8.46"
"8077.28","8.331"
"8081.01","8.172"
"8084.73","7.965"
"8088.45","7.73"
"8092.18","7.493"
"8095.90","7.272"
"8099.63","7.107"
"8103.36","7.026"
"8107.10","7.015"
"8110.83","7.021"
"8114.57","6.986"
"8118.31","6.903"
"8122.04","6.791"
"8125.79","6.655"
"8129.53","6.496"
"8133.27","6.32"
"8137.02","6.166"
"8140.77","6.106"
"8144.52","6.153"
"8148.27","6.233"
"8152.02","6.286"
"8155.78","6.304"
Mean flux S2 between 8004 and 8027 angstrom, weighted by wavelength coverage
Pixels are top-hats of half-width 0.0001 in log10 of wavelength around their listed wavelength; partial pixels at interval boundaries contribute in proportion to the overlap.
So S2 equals 8.03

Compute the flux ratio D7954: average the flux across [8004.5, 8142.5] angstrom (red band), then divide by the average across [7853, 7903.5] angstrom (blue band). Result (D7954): 1.3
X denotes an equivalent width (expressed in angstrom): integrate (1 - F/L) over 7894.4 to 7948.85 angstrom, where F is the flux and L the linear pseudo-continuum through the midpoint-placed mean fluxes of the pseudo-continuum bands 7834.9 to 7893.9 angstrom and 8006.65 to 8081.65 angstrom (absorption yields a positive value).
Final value 4.6 angstrom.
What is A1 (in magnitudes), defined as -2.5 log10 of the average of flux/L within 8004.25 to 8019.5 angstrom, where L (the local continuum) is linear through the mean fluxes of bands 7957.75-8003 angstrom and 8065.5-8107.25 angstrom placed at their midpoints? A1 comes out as -0.11 mag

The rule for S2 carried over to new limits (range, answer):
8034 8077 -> 8.68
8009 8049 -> 8.49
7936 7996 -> 6.53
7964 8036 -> 7.52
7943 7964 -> 6.16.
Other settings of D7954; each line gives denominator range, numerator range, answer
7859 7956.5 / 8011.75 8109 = 1.37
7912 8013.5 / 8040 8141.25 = 1.16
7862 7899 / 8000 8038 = 1.38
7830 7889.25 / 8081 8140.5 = 1.23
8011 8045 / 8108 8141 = 0.78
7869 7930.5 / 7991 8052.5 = 1.37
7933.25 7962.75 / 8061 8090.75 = 1.35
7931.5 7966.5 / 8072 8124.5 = 1.21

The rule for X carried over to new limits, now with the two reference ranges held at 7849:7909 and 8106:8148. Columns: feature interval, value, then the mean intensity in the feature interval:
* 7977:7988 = -1.5 angstrom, 7.02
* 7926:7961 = -0.6 angstrom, 6.16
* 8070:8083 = -3.9 angstrom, 8.35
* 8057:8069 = -4.1 angstrom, 8.59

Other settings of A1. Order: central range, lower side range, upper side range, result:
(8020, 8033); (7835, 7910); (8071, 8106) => -0.178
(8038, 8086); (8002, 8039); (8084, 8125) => -0.115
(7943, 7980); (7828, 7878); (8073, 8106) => 0.043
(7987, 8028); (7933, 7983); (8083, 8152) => -0.192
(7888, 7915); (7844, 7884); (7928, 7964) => -0.028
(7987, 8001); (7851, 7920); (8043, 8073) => 0.049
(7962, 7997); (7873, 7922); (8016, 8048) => 0.112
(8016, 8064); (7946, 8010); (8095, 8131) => -0.247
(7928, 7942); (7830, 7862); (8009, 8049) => 0.138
